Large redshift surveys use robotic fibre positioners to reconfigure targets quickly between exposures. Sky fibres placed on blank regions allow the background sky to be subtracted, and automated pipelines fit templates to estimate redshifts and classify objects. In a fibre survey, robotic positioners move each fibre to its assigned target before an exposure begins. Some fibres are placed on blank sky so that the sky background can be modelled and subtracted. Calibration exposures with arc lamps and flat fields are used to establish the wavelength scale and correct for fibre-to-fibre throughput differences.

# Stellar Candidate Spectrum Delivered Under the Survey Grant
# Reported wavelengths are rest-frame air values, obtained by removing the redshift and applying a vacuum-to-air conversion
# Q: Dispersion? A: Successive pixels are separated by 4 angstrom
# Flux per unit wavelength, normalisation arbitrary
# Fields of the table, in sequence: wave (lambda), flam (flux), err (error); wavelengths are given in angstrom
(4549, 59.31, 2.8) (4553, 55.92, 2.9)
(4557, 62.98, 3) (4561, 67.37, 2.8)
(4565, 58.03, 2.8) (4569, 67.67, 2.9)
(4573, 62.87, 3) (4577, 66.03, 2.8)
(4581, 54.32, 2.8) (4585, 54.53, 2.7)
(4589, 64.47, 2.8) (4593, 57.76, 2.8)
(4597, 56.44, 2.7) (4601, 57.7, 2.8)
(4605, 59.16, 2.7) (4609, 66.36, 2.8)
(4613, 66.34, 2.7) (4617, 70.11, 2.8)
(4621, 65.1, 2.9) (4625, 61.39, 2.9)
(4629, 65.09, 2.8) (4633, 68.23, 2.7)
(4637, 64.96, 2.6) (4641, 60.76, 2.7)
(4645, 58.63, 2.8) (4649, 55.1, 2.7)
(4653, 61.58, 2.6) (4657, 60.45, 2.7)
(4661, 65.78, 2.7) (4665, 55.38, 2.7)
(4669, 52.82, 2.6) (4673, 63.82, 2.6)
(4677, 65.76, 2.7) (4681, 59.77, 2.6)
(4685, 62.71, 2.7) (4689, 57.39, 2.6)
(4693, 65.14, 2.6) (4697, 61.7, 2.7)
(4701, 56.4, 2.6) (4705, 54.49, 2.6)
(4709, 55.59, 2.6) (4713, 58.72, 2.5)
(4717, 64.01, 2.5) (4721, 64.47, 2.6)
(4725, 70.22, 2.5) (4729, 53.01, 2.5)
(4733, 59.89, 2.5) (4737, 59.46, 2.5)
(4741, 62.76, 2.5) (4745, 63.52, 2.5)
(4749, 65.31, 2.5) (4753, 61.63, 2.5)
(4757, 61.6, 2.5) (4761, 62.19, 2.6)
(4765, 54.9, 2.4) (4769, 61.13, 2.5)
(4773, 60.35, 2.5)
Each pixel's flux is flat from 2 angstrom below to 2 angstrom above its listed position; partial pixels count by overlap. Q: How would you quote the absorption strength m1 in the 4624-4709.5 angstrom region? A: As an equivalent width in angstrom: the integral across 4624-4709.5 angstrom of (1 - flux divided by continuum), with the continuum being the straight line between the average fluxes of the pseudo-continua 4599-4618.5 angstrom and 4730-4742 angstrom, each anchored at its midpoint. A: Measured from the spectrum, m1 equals 1.9 angstrom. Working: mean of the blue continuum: 63.8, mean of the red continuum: 59.9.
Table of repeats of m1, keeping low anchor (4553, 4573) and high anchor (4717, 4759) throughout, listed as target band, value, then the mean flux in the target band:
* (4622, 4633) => -0.27 angstrom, 64.3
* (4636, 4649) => 0.52 angstrom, 60.2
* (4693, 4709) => 1.08 angstrom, 58.2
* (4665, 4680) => 0.62 angstrom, 60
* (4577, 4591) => 0.90 angstrom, 59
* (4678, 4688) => 0.20 angstrom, 61.3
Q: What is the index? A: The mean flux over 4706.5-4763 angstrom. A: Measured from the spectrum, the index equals 61.5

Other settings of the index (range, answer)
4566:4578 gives 64.9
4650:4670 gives 59.3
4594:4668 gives 62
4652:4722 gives 60.3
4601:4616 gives 63.5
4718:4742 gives 61.7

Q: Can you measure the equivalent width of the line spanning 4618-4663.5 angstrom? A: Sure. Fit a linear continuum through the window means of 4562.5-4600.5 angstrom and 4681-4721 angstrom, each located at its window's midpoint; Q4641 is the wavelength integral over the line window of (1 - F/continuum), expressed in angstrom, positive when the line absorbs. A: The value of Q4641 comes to -1.9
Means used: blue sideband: 60.2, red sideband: 59.8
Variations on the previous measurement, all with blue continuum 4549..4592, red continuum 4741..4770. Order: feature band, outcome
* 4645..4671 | 1.21 angstrom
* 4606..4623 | -1.44 angstrom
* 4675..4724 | 0.60 angstrom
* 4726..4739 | 0.65 angstrom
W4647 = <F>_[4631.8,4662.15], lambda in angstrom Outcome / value 61.7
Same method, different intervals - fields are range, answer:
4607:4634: 66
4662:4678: 59.4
